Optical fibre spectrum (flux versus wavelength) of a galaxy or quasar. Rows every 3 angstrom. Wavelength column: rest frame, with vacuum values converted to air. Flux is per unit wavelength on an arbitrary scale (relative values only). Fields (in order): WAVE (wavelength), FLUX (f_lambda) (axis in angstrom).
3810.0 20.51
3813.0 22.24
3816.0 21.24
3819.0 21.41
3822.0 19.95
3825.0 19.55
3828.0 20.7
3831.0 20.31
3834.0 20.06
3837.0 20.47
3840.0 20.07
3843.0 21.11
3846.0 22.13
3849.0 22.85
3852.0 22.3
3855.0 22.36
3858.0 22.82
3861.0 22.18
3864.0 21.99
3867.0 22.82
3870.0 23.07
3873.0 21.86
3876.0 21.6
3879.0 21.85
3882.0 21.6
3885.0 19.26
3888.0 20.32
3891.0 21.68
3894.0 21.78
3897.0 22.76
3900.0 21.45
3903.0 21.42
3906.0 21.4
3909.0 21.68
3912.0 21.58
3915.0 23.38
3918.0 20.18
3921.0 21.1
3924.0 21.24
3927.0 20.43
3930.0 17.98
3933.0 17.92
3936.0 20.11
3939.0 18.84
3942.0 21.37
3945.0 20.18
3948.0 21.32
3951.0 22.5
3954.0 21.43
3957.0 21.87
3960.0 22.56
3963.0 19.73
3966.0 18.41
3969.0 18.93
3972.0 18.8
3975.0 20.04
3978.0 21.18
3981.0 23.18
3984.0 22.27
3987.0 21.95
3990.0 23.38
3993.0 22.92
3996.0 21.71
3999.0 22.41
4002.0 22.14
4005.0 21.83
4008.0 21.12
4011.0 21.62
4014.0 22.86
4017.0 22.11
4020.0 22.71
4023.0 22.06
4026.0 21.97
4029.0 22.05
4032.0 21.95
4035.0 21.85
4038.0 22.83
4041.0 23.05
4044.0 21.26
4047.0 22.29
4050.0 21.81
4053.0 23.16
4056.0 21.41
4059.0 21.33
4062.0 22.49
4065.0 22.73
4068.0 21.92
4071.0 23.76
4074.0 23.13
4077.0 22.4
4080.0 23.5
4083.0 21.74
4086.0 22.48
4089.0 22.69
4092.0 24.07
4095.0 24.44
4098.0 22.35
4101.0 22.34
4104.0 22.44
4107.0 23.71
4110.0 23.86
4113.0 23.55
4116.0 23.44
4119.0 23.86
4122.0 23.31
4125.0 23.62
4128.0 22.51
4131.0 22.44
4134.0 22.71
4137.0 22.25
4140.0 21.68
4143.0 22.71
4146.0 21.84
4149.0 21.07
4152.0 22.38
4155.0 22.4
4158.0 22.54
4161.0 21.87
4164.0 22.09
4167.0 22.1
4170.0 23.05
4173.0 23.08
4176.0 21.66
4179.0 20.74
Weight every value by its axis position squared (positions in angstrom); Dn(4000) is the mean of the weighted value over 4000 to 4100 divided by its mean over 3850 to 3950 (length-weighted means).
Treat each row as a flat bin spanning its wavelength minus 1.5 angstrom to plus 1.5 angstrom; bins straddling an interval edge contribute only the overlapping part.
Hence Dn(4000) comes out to 1.1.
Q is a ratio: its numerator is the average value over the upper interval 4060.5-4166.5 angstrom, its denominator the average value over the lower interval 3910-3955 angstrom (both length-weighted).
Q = 1.1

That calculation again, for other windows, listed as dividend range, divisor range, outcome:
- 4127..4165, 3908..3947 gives 1.08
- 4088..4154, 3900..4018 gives 1.08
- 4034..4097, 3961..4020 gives 1.05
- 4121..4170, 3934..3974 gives 1.09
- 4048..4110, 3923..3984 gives 1.11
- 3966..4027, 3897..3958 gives 1.04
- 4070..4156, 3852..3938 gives 1.07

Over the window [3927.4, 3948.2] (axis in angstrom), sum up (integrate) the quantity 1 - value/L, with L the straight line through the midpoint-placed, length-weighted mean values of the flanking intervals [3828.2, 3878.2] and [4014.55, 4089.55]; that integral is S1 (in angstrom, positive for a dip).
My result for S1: 2.3 angstrom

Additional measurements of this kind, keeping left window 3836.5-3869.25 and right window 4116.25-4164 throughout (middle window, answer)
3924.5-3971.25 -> 4.0 angstrom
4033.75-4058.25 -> 0.2 angstrom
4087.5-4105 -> -0.5 angstrom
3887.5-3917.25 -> 0.4 angstrom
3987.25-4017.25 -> 0.1 angstrom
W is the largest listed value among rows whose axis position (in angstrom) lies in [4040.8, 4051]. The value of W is 23.05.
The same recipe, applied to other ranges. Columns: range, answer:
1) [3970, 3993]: 23.38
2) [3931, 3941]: 20.11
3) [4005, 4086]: 23.76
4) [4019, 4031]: 22.71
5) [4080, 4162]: 24.44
